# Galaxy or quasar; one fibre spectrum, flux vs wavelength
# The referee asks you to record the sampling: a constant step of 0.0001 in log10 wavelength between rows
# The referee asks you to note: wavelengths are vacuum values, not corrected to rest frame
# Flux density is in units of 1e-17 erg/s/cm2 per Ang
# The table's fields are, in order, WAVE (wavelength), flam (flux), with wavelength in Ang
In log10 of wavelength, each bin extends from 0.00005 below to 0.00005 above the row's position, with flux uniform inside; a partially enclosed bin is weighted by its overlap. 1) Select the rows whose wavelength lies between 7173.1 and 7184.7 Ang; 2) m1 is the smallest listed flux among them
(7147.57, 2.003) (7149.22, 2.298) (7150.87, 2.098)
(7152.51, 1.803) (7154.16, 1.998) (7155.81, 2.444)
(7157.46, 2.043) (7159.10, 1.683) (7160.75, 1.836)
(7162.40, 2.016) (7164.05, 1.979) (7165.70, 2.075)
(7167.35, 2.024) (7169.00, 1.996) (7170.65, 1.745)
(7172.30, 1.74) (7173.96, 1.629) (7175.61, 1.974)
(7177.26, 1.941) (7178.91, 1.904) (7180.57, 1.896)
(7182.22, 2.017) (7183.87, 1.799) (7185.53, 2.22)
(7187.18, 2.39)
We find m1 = 1.629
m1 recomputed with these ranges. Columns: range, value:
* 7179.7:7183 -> 1.896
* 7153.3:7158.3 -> 1.998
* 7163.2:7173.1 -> 1.74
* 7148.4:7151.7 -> 2.098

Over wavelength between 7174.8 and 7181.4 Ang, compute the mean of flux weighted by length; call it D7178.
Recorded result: 1.93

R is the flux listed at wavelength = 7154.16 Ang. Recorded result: 1.998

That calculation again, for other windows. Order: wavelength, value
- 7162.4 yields 2.016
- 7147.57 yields 2.003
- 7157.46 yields 2.043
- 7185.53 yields 2.22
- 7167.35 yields 2.024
